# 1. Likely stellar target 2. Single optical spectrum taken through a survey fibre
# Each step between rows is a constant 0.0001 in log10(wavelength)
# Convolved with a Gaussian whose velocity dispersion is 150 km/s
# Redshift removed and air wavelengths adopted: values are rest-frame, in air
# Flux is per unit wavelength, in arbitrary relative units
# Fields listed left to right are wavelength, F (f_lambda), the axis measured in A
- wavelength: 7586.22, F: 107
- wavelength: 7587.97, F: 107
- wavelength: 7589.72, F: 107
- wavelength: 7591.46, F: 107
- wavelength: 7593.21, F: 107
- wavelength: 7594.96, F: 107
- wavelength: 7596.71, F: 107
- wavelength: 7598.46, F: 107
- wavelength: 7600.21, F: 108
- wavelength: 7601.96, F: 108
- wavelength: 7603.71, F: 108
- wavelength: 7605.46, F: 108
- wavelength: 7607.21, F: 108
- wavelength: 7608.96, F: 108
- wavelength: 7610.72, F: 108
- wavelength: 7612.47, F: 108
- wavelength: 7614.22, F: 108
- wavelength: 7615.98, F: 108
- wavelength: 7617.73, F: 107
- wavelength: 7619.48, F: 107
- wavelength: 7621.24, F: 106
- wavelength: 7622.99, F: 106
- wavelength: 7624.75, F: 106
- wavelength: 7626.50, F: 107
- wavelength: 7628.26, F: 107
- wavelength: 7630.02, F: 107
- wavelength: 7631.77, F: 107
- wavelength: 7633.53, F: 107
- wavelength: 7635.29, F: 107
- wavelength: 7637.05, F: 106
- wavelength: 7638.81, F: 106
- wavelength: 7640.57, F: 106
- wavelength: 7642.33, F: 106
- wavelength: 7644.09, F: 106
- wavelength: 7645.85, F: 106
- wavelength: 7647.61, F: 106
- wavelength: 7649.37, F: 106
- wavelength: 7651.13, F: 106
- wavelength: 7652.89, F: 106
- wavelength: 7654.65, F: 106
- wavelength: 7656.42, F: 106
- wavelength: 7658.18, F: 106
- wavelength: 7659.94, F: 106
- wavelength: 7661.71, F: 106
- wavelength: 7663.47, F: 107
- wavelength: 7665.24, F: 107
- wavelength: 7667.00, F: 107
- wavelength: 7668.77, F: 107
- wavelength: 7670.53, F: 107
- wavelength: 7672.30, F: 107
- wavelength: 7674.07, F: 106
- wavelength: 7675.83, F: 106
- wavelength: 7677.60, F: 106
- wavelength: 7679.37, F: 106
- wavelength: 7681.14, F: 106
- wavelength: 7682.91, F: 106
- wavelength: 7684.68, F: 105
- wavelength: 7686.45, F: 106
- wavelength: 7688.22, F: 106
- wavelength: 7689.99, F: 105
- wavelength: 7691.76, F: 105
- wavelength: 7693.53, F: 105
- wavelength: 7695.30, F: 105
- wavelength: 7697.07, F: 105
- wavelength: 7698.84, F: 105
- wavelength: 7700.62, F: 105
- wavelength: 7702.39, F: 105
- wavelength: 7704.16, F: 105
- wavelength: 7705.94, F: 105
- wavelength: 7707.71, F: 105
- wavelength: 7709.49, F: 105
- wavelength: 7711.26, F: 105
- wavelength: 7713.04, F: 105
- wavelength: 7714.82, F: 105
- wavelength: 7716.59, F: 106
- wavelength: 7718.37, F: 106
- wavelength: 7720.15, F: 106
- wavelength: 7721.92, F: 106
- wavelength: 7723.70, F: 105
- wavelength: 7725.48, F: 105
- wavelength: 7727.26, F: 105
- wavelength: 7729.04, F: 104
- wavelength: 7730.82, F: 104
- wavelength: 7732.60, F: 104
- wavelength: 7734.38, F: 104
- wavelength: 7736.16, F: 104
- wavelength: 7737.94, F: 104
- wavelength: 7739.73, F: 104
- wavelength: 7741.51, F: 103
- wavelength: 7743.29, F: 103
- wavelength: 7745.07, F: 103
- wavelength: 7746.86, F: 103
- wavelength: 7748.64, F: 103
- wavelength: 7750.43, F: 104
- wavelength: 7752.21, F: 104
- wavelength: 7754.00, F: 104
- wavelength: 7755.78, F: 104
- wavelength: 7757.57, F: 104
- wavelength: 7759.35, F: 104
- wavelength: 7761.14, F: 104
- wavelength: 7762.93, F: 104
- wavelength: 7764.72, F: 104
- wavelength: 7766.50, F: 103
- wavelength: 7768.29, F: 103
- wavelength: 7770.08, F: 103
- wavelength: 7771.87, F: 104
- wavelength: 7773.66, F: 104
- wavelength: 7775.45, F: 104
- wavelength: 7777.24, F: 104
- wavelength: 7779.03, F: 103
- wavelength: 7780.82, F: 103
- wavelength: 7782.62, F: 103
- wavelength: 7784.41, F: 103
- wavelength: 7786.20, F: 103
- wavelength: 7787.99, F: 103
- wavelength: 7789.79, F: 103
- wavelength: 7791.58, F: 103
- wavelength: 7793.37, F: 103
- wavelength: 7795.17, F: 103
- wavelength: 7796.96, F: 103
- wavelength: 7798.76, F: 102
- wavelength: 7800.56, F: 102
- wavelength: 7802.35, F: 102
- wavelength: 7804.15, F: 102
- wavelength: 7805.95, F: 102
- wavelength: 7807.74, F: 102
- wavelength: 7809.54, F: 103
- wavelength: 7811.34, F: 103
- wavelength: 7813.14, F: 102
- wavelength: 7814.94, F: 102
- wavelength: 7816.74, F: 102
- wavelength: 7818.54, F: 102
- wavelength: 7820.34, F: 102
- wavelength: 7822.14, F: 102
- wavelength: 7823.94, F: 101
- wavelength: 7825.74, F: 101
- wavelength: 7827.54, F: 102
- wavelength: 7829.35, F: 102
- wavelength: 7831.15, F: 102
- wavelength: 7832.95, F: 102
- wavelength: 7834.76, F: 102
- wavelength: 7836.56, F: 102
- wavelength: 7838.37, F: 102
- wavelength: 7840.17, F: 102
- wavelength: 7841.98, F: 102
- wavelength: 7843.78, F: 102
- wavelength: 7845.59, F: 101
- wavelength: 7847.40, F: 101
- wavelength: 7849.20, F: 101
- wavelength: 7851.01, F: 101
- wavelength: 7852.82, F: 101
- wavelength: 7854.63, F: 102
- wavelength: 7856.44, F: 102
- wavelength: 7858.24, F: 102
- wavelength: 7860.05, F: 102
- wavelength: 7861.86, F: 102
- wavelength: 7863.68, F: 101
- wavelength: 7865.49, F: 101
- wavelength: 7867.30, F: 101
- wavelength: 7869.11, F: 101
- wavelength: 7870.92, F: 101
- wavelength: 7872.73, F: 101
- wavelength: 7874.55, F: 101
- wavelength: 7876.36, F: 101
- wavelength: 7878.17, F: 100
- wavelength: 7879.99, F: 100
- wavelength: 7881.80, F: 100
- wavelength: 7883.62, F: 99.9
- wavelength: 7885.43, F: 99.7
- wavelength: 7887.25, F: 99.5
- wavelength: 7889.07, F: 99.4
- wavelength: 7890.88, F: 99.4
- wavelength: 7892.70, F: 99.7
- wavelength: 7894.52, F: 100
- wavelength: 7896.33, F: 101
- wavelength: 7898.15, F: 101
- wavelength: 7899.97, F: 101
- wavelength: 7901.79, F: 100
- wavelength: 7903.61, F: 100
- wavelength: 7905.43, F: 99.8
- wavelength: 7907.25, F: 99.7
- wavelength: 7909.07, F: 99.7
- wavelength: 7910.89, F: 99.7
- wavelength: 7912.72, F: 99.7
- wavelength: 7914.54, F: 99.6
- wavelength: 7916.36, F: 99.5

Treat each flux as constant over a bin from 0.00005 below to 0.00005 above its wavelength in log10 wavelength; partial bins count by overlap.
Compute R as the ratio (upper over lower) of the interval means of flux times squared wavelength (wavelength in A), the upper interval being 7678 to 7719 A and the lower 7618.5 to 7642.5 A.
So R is 1.0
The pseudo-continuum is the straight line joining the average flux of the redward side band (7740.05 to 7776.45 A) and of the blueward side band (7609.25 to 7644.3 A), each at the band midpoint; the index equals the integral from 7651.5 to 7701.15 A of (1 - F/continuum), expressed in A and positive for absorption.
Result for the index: -0.15 A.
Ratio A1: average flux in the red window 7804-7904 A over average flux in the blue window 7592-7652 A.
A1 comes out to 0.9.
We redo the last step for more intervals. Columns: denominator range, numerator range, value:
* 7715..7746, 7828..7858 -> 0.97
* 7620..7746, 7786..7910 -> 0.96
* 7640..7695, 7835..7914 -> 0.95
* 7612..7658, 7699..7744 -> 0.98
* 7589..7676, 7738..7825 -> 0.96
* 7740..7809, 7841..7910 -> 0.98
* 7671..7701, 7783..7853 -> 0.97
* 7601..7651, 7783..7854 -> 0.95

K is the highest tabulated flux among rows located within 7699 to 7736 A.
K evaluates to 106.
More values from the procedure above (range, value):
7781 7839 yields 103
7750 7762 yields 104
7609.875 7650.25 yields 108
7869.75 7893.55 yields 101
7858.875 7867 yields 102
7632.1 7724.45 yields 107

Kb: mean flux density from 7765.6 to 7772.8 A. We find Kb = 103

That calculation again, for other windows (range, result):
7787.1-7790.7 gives 103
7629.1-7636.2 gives 107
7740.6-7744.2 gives 103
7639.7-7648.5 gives 106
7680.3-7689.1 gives 106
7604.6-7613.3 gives 108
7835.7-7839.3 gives 102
